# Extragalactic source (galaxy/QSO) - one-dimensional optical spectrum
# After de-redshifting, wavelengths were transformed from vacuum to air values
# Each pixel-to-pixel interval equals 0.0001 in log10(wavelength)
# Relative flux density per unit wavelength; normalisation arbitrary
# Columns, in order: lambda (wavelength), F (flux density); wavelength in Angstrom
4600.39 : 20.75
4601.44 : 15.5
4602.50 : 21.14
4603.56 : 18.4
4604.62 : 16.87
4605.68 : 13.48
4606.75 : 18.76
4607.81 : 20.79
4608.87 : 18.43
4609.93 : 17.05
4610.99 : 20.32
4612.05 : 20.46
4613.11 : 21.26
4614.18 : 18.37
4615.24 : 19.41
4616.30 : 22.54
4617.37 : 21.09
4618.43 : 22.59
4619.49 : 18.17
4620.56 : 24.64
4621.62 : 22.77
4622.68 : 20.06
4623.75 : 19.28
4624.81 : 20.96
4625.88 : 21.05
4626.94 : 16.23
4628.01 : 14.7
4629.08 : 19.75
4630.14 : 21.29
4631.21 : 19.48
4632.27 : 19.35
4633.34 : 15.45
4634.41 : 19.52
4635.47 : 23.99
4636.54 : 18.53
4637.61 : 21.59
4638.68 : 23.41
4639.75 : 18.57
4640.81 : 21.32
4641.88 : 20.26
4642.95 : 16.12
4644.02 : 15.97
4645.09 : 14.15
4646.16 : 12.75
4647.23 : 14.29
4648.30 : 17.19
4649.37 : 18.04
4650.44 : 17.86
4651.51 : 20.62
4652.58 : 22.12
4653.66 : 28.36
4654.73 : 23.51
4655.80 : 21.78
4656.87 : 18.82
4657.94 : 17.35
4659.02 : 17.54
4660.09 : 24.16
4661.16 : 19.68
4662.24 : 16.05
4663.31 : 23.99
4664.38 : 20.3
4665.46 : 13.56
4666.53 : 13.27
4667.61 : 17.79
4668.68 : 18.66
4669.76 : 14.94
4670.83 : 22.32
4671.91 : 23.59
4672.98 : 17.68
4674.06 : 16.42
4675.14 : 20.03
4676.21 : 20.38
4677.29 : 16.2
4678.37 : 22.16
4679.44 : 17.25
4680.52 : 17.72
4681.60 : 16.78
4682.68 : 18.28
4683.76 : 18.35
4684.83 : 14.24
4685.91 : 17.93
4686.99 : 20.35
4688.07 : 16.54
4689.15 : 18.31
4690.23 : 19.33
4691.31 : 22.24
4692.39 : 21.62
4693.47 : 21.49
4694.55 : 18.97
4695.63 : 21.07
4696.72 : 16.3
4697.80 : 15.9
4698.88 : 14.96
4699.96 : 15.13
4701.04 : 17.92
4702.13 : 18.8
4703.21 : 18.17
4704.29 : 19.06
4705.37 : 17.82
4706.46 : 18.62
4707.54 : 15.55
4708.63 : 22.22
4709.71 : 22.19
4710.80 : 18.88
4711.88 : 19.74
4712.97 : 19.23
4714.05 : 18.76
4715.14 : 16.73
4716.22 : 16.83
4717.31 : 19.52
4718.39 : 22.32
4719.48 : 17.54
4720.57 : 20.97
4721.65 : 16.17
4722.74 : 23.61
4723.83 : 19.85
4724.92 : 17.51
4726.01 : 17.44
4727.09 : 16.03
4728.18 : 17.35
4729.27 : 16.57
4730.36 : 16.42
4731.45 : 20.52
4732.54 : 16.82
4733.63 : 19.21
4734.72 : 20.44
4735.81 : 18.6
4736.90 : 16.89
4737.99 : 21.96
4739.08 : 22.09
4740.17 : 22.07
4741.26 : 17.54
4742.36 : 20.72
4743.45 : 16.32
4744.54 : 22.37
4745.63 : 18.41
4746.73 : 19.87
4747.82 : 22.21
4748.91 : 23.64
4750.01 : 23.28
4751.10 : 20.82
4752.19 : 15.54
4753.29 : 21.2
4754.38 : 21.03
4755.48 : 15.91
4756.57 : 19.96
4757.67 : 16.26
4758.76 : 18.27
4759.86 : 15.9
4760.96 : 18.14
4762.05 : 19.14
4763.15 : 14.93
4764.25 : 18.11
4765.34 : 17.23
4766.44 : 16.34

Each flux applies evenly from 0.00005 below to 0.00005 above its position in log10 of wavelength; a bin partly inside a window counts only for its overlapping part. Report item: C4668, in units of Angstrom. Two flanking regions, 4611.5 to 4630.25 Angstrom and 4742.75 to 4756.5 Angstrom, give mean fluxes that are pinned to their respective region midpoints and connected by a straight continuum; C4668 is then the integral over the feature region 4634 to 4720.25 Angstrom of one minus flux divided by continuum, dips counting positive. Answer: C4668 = 5.62 Angstrom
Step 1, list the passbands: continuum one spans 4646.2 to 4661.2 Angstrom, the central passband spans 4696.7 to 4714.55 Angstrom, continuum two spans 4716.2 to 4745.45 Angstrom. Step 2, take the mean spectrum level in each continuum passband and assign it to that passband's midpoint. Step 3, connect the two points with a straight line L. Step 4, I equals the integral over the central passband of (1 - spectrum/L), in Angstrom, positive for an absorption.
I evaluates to 0.99 Angstrom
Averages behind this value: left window 19.9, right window 19.1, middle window 18.3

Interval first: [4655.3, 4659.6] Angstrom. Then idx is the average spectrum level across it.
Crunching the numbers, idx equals 18.9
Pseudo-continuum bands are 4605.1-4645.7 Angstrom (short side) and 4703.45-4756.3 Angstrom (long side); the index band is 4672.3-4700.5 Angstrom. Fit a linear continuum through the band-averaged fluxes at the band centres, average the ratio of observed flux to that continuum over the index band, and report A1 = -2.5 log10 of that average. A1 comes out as 0.06 mag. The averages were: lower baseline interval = 19.5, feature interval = 18.3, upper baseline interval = 19.3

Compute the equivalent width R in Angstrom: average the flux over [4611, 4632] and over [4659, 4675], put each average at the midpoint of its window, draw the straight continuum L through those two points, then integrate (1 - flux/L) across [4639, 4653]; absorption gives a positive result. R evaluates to 1.2 Angstrom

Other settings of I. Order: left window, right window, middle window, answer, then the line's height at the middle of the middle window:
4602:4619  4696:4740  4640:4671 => 0.63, 19.1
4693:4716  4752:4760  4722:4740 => -0.55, 18.3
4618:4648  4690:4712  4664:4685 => 1.00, 18.9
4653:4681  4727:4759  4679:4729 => 2.20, 19.4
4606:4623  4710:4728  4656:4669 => 0.75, 19.6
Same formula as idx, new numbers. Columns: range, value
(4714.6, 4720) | 18.6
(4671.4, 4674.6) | 19.2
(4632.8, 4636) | 19.7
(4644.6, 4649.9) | 15.3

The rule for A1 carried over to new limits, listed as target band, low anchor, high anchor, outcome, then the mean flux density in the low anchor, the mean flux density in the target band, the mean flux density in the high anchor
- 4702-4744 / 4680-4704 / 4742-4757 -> 0.018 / 18.2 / 18.9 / 20.1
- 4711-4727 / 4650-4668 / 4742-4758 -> 0.052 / 19.8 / 18.9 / 19.9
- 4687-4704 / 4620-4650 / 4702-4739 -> 0.020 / 18.9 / 18.5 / 18.8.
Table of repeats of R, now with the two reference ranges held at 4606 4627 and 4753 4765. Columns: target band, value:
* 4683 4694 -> 0.0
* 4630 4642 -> -0.2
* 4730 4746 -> -0.9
